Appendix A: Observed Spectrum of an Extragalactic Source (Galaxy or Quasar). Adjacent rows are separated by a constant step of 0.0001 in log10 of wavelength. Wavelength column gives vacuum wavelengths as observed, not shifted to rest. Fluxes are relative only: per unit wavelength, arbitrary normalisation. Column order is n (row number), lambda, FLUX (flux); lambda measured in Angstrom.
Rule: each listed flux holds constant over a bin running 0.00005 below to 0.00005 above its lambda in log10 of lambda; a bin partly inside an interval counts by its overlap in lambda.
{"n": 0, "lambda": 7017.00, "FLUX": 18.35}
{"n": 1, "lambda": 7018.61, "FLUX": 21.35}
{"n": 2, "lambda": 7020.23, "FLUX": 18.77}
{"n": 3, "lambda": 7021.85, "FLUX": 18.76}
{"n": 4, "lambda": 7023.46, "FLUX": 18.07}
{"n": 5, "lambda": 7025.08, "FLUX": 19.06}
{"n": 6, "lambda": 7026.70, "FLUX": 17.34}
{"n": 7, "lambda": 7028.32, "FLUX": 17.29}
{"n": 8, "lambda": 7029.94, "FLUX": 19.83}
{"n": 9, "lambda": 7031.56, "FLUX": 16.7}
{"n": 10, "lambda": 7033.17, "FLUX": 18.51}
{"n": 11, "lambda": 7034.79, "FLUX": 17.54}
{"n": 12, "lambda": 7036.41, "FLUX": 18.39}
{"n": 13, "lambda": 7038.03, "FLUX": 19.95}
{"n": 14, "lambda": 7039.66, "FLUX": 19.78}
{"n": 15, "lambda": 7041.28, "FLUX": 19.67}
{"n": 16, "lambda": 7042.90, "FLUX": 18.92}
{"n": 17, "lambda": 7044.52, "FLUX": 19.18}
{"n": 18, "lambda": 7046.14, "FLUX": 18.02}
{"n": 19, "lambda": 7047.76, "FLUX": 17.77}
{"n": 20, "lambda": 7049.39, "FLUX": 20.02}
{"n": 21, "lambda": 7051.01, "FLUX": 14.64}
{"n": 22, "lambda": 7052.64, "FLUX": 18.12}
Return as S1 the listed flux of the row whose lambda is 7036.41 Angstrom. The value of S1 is 18.39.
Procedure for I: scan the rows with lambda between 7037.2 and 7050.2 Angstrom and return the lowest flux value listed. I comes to 17.77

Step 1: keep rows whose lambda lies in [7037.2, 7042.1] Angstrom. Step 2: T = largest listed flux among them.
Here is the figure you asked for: 19.95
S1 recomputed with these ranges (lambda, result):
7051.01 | 14.64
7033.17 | 18.51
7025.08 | 19.06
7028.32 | 17.29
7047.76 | 17.77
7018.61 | 21.35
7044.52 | 19.18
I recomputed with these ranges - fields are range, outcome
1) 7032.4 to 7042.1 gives 17.54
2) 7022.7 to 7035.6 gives 16.7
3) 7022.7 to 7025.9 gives 18.07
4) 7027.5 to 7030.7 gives 17.29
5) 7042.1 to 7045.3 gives 18.92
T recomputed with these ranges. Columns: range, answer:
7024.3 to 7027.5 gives 19.06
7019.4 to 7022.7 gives 18.77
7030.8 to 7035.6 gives 18.51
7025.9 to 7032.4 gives 19.83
